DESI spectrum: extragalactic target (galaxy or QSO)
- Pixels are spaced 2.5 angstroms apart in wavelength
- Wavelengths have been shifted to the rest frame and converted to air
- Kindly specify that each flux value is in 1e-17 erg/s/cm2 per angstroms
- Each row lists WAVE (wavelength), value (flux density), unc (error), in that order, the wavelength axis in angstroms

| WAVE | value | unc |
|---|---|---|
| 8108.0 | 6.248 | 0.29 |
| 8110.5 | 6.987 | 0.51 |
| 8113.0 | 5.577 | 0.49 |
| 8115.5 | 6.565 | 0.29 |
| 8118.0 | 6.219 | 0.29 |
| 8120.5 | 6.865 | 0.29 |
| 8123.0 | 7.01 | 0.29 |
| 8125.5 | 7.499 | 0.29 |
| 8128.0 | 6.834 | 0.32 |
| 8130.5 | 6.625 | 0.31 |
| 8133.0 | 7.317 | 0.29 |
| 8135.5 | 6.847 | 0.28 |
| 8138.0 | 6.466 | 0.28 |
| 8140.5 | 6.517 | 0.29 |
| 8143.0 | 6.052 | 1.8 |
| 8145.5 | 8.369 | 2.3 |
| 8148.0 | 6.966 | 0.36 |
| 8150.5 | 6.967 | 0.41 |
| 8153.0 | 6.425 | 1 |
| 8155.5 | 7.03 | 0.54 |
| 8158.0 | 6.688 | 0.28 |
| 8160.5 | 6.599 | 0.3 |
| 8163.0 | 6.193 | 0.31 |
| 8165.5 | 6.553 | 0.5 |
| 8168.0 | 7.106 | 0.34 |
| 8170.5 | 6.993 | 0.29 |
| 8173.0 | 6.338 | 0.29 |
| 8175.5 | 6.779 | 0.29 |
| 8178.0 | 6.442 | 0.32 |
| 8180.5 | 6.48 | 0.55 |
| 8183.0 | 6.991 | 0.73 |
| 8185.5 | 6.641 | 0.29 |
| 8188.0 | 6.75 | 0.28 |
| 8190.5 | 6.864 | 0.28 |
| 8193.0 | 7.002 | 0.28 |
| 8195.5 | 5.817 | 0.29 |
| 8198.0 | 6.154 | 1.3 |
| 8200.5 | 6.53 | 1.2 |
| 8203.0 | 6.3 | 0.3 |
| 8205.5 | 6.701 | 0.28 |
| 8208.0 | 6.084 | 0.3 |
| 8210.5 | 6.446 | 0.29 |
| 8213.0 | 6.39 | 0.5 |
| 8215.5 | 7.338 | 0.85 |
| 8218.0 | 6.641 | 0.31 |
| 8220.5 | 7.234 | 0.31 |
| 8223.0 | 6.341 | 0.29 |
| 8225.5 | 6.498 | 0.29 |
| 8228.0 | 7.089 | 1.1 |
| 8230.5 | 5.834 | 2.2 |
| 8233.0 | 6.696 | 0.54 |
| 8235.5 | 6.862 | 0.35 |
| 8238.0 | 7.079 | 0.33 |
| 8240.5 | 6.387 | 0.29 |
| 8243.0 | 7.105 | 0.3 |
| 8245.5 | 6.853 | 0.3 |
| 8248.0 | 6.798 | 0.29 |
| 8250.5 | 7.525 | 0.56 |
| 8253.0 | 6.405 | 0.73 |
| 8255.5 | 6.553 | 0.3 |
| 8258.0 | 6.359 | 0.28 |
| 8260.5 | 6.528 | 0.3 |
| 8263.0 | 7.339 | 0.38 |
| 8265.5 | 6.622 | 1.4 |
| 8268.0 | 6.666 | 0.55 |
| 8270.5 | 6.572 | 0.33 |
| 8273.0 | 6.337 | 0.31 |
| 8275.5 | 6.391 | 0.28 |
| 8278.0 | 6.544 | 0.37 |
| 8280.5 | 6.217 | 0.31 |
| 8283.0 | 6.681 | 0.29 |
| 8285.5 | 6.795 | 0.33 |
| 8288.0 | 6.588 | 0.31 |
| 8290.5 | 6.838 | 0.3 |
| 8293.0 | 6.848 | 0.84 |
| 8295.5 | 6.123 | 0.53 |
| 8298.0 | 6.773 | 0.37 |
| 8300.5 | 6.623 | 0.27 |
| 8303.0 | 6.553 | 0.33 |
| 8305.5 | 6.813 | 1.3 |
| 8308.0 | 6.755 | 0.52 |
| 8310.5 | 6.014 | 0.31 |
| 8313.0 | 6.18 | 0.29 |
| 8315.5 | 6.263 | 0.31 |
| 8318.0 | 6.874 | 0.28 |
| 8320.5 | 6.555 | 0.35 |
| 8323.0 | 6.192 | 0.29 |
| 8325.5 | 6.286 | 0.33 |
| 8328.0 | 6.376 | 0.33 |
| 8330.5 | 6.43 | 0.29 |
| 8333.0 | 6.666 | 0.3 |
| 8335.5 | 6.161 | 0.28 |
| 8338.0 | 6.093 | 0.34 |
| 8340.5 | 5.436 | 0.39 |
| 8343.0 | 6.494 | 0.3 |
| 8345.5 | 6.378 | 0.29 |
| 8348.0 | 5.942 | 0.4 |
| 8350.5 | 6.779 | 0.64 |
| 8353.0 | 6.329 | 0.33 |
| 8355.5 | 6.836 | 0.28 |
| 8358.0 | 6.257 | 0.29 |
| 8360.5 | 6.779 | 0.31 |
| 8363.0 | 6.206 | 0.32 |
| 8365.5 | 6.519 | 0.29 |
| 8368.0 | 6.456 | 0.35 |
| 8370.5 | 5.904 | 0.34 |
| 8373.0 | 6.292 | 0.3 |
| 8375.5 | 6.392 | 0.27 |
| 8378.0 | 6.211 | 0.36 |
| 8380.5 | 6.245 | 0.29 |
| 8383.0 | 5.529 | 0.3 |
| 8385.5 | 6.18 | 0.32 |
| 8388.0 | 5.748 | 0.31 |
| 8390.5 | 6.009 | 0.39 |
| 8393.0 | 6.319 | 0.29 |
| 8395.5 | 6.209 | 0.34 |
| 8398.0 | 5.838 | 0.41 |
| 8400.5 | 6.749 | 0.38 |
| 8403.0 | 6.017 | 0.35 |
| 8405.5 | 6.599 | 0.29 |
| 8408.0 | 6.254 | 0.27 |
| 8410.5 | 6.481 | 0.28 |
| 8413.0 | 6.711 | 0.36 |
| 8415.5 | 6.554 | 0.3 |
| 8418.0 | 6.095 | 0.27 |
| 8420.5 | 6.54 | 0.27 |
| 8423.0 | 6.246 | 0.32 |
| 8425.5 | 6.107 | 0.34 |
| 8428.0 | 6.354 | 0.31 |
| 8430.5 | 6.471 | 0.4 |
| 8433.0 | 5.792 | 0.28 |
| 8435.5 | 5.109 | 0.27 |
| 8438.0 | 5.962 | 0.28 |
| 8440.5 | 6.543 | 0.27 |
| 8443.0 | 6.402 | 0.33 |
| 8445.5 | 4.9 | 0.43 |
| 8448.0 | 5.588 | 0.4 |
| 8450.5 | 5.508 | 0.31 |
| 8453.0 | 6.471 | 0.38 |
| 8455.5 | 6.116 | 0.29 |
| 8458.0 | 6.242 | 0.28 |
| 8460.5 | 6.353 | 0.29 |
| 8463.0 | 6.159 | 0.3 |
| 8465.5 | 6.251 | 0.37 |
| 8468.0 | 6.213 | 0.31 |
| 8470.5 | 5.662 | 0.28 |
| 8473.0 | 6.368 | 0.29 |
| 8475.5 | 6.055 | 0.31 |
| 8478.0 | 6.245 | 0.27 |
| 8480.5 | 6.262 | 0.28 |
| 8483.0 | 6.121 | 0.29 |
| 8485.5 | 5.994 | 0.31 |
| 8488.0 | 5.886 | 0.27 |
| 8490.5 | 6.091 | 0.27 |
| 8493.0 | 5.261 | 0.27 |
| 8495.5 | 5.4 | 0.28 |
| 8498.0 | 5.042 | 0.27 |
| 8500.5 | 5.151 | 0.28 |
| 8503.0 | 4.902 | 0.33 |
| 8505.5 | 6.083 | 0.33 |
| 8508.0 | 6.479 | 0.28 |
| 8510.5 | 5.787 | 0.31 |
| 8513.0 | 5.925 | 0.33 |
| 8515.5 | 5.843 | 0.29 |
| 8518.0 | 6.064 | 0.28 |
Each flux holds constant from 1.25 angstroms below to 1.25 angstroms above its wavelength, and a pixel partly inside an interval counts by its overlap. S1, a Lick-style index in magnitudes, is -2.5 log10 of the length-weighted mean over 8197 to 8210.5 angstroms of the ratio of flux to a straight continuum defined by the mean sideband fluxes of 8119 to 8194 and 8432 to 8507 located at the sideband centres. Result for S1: 0.050 mag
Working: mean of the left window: 6.8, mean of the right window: 5.87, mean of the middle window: 6.37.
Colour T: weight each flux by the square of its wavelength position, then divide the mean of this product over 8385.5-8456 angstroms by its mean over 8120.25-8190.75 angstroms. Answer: 0.96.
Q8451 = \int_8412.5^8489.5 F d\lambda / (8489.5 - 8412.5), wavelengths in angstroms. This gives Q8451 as 6.1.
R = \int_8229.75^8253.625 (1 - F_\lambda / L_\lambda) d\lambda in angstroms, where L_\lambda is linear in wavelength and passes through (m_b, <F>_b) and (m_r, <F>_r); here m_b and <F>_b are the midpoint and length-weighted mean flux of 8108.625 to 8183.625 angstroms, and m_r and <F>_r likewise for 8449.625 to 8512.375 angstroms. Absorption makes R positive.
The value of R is -1.0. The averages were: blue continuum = 6.74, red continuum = 5.93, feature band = 6.78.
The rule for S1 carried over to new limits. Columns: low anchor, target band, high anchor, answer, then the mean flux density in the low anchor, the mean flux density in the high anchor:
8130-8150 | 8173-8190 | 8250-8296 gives 0.02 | 6.91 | 6.62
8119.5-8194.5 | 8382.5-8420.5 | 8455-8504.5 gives -0.02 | 6.8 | 5.89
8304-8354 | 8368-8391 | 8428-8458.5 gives 0.02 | 6.35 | 5.94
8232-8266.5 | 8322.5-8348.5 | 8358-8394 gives 0.03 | 6.8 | 6.2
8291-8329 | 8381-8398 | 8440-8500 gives 0.04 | 6.49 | 5.95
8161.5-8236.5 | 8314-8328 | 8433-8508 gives -0.02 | 6.6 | 5.88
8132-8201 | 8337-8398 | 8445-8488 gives 0.01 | 6.71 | 6.05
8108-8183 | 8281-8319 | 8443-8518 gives -0.04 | 6.73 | 5.89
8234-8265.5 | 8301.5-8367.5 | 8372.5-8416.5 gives 0.01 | 6.81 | 6.24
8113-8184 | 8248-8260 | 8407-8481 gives -0.03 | 6.75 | 6.13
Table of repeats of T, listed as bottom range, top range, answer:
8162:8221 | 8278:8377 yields 1.01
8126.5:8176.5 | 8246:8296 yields 1.01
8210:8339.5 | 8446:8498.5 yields 0.95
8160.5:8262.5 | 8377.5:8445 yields 0.98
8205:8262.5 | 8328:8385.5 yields 0.97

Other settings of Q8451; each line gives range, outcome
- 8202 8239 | 6.63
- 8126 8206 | 6.71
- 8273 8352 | 6.44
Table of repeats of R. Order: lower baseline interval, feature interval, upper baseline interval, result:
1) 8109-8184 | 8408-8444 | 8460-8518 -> -1.1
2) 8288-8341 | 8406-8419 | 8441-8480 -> -0.5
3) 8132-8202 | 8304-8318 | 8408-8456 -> -0.2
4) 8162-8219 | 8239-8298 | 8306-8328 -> -1.7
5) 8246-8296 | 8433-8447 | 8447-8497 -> 0.8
